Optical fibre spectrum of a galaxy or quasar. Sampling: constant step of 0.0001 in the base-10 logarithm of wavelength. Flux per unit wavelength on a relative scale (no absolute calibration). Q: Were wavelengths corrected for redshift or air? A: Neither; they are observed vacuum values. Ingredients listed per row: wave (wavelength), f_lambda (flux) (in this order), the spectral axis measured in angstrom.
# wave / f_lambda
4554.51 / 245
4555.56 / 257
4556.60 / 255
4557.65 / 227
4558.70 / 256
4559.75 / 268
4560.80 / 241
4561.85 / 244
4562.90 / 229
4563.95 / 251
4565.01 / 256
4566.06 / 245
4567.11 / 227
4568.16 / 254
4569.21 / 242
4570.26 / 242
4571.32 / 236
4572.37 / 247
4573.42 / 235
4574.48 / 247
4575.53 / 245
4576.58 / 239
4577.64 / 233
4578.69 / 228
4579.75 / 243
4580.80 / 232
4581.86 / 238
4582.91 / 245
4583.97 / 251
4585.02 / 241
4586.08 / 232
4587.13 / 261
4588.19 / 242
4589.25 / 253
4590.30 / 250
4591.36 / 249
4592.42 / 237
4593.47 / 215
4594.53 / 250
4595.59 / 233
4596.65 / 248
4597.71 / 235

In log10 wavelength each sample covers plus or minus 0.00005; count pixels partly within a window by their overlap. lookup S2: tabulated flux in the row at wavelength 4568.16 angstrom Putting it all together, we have 254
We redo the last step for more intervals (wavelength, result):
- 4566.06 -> 245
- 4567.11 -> 227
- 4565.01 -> 256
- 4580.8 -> 232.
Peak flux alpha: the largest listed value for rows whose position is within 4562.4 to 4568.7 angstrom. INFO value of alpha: 256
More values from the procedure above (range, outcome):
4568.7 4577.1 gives 247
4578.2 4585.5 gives 251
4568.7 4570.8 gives 242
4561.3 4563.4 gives 244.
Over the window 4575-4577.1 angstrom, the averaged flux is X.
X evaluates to 243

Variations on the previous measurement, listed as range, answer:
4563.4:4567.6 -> 244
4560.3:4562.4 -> 242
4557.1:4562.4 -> 247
